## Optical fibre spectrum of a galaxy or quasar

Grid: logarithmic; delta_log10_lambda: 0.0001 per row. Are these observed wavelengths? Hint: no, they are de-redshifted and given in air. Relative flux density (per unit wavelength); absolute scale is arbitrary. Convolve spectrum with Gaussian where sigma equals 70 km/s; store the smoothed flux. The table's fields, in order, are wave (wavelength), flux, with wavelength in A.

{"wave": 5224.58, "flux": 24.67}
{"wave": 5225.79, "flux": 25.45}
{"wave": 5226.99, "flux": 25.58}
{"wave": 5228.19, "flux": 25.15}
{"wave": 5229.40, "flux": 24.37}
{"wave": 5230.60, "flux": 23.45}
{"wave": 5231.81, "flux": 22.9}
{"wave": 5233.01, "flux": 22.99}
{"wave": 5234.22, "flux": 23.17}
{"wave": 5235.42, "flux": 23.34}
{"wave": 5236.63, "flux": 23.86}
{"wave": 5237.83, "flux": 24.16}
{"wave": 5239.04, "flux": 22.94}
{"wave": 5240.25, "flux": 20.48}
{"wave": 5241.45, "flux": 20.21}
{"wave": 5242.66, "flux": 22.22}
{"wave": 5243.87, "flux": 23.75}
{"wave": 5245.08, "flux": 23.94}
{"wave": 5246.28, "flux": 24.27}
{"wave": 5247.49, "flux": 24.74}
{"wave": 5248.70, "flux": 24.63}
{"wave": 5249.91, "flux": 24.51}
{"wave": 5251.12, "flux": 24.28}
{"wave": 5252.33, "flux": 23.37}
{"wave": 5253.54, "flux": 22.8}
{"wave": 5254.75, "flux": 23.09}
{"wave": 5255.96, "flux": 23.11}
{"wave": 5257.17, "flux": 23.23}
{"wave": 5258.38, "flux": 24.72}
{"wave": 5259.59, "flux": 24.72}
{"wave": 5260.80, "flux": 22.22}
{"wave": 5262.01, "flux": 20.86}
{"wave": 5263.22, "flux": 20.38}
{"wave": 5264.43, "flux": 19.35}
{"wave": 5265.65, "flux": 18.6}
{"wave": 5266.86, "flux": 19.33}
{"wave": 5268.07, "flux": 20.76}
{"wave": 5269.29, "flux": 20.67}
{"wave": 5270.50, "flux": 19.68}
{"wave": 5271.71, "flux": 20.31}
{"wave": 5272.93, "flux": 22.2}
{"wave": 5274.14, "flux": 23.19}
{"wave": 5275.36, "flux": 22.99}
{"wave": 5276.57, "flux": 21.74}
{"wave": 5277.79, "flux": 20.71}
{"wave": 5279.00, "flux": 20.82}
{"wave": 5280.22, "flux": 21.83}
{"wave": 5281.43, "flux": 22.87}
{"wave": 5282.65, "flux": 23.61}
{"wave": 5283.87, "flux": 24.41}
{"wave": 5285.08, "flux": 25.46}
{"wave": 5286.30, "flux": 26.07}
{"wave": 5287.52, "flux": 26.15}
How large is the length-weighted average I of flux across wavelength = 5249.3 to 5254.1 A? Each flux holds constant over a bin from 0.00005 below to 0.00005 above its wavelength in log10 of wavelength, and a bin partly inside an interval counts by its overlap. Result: 23.7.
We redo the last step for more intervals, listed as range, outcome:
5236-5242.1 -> 22.3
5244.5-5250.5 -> 24.4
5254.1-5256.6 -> 23.1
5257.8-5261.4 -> 23.9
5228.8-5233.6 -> 23.4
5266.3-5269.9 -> 20.3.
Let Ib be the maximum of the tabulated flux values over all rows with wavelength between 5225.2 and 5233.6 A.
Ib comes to 25.58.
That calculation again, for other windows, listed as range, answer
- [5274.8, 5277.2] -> 22.99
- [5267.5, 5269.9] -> 20.76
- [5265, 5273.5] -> 22.2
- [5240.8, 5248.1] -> 24.74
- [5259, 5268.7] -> 24.72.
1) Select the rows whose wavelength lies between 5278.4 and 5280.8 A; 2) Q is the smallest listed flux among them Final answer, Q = 20.82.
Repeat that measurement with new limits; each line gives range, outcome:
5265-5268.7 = 18.6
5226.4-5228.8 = 25.15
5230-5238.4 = 22.9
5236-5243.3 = 20.21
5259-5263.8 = 20.38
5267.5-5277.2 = 19.68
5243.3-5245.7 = 23.75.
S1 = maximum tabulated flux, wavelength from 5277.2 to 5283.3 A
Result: 23.61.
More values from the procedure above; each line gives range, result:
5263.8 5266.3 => 19.35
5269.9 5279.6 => 23.19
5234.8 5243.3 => 24.16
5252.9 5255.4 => 23.09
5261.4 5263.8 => 20.86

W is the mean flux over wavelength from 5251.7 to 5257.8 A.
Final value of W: 23.1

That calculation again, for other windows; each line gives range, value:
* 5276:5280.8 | 21.3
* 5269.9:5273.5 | 20.7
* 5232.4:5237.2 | 23.3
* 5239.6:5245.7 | 22.1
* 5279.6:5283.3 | 22.7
